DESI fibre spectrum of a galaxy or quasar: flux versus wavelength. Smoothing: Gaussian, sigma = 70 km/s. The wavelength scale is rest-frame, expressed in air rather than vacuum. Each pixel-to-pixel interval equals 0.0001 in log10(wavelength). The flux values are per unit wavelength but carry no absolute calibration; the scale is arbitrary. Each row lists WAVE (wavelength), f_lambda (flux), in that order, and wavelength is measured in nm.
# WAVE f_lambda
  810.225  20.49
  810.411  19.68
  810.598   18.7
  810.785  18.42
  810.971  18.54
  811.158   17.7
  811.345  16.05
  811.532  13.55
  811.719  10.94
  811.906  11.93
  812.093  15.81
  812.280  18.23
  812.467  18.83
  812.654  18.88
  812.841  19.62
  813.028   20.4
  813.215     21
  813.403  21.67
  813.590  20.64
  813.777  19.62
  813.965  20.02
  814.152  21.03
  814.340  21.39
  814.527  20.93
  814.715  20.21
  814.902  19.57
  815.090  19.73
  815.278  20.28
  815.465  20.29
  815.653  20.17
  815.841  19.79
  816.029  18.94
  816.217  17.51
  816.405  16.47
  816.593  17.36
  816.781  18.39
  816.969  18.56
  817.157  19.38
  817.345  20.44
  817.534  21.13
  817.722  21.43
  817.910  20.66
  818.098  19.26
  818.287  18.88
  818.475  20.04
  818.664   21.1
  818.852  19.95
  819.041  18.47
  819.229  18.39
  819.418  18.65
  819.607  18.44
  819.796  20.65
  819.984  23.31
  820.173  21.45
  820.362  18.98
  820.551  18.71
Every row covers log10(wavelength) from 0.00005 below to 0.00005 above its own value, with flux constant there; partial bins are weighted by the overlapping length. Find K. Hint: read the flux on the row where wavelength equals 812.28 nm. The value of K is 18.23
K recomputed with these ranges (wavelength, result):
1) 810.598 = 18.7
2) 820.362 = 18.98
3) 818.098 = 19.26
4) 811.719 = 10.94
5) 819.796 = 20.65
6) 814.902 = 19.57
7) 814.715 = 20.21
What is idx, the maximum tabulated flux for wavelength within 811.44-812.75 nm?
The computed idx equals 18.88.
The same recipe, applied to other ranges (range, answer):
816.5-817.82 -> 21.43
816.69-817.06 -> 18.56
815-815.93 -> 20.29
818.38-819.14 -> 21.1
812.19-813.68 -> 21.67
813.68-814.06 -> 20.02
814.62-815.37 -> 20.28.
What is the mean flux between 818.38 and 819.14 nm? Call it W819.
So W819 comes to 19.9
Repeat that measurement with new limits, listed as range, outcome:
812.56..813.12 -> 19.6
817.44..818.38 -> 20.3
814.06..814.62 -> 21.1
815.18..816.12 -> 19.9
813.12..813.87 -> 20.7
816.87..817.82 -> 20.2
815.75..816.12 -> 19.4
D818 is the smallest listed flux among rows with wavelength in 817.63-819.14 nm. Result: 18.47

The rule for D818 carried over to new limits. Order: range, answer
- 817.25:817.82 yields 20.44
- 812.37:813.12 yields 18.83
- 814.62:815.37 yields 19.57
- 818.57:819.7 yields 18.39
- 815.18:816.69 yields 16.47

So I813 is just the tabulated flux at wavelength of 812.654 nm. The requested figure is 18.88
